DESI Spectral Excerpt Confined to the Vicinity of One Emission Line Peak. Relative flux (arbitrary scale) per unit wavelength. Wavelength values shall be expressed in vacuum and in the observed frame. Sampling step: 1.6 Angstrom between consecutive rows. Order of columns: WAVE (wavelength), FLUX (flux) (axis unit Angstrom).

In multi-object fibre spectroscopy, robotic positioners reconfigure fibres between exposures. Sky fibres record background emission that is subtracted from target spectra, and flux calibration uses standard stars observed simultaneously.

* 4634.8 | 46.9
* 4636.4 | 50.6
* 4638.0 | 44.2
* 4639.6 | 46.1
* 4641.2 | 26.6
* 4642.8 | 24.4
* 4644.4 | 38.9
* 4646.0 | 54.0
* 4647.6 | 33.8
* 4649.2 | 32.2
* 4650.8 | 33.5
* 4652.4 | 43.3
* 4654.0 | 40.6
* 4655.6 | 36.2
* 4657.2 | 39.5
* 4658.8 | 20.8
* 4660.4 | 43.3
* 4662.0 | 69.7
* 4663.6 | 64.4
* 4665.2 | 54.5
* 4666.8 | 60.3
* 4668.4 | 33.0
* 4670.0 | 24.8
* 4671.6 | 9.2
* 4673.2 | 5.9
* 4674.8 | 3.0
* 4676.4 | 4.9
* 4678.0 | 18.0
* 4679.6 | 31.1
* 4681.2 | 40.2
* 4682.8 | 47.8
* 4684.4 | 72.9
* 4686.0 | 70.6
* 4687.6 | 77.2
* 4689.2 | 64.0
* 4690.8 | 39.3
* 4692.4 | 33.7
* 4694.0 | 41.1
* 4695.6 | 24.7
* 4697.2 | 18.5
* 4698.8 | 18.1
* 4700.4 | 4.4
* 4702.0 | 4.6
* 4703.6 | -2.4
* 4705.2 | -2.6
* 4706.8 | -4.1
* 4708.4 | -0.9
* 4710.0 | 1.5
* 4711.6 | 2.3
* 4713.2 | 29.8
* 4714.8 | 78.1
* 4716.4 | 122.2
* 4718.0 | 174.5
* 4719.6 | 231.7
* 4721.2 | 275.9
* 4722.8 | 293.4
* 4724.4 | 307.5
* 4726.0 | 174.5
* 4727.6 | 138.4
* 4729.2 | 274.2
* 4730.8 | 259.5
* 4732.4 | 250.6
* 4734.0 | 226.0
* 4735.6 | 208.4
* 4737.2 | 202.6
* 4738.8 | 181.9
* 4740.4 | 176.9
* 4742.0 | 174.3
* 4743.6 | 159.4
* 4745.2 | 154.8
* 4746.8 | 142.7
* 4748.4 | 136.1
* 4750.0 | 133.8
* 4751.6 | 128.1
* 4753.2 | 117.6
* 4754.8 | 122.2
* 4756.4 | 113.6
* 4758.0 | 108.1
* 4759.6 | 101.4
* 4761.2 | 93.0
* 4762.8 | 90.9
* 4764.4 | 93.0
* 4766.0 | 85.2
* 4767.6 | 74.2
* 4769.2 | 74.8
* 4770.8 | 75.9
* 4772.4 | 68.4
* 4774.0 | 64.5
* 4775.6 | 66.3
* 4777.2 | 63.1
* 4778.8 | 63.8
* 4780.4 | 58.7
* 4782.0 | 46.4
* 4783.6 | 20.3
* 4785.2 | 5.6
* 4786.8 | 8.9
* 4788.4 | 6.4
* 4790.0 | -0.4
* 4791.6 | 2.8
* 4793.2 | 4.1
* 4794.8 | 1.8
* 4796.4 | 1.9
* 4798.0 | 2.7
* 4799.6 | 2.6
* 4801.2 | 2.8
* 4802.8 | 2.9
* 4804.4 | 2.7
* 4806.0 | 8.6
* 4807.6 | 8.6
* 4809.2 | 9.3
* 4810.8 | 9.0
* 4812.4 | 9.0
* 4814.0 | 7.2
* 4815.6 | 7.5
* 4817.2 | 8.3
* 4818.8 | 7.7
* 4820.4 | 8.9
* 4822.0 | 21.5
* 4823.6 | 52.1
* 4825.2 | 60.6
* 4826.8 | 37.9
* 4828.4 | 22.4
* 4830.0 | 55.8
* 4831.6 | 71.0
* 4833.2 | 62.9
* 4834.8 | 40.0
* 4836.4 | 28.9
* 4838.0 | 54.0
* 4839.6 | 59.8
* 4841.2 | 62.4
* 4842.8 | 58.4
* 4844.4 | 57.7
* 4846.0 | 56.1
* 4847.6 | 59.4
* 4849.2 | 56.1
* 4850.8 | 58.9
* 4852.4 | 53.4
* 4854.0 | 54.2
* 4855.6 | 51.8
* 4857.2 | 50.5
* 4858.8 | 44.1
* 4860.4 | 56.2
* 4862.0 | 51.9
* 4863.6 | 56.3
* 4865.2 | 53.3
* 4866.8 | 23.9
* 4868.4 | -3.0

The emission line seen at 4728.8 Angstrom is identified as Lyman alpha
